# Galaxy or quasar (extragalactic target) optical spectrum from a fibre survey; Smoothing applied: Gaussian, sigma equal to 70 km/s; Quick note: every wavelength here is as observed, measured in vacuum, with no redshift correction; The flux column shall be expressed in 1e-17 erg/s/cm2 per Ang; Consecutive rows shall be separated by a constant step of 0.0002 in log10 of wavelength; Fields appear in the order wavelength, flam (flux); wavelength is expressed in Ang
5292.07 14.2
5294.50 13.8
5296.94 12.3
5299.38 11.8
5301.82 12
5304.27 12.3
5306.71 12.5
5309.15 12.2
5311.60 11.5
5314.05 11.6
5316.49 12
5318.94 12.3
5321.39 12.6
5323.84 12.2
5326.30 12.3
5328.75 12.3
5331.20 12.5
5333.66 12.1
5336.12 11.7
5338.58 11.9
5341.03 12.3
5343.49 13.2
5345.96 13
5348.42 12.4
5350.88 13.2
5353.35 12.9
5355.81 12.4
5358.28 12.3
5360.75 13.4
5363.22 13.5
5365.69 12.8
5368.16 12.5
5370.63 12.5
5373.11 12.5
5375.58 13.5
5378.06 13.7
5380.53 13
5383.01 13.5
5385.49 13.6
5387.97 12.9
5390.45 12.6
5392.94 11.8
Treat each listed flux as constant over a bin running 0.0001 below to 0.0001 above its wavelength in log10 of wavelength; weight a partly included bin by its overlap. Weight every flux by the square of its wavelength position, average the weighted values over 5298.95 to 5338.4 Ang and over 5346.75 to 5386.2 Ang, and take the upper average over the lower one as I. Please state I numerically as 1.1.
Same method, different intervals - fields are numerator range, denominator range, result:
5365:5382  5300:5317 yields 1.10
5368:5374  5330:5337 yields 1.05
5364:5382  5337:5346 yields 1.05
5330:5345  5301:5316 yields 1.03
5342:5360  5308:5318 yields 1.10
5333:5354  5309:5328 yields 1.05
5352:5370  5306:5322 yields 1.08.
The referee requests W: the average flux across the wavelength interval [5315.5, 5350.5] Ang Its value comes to 12.4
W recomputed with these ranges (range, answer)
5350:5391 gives 13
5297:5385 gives 12.5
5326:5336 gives 12.2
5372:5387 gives 13.3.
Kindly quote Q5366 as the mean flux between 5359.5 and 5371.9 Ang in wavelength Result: 12.9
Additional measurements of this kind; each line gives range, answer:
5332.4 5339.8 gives 11.9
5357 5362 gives 12.8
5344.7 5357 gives 12.8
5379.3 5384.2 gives 13.2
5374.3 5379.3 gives 13.6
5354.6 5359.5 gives 12.3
